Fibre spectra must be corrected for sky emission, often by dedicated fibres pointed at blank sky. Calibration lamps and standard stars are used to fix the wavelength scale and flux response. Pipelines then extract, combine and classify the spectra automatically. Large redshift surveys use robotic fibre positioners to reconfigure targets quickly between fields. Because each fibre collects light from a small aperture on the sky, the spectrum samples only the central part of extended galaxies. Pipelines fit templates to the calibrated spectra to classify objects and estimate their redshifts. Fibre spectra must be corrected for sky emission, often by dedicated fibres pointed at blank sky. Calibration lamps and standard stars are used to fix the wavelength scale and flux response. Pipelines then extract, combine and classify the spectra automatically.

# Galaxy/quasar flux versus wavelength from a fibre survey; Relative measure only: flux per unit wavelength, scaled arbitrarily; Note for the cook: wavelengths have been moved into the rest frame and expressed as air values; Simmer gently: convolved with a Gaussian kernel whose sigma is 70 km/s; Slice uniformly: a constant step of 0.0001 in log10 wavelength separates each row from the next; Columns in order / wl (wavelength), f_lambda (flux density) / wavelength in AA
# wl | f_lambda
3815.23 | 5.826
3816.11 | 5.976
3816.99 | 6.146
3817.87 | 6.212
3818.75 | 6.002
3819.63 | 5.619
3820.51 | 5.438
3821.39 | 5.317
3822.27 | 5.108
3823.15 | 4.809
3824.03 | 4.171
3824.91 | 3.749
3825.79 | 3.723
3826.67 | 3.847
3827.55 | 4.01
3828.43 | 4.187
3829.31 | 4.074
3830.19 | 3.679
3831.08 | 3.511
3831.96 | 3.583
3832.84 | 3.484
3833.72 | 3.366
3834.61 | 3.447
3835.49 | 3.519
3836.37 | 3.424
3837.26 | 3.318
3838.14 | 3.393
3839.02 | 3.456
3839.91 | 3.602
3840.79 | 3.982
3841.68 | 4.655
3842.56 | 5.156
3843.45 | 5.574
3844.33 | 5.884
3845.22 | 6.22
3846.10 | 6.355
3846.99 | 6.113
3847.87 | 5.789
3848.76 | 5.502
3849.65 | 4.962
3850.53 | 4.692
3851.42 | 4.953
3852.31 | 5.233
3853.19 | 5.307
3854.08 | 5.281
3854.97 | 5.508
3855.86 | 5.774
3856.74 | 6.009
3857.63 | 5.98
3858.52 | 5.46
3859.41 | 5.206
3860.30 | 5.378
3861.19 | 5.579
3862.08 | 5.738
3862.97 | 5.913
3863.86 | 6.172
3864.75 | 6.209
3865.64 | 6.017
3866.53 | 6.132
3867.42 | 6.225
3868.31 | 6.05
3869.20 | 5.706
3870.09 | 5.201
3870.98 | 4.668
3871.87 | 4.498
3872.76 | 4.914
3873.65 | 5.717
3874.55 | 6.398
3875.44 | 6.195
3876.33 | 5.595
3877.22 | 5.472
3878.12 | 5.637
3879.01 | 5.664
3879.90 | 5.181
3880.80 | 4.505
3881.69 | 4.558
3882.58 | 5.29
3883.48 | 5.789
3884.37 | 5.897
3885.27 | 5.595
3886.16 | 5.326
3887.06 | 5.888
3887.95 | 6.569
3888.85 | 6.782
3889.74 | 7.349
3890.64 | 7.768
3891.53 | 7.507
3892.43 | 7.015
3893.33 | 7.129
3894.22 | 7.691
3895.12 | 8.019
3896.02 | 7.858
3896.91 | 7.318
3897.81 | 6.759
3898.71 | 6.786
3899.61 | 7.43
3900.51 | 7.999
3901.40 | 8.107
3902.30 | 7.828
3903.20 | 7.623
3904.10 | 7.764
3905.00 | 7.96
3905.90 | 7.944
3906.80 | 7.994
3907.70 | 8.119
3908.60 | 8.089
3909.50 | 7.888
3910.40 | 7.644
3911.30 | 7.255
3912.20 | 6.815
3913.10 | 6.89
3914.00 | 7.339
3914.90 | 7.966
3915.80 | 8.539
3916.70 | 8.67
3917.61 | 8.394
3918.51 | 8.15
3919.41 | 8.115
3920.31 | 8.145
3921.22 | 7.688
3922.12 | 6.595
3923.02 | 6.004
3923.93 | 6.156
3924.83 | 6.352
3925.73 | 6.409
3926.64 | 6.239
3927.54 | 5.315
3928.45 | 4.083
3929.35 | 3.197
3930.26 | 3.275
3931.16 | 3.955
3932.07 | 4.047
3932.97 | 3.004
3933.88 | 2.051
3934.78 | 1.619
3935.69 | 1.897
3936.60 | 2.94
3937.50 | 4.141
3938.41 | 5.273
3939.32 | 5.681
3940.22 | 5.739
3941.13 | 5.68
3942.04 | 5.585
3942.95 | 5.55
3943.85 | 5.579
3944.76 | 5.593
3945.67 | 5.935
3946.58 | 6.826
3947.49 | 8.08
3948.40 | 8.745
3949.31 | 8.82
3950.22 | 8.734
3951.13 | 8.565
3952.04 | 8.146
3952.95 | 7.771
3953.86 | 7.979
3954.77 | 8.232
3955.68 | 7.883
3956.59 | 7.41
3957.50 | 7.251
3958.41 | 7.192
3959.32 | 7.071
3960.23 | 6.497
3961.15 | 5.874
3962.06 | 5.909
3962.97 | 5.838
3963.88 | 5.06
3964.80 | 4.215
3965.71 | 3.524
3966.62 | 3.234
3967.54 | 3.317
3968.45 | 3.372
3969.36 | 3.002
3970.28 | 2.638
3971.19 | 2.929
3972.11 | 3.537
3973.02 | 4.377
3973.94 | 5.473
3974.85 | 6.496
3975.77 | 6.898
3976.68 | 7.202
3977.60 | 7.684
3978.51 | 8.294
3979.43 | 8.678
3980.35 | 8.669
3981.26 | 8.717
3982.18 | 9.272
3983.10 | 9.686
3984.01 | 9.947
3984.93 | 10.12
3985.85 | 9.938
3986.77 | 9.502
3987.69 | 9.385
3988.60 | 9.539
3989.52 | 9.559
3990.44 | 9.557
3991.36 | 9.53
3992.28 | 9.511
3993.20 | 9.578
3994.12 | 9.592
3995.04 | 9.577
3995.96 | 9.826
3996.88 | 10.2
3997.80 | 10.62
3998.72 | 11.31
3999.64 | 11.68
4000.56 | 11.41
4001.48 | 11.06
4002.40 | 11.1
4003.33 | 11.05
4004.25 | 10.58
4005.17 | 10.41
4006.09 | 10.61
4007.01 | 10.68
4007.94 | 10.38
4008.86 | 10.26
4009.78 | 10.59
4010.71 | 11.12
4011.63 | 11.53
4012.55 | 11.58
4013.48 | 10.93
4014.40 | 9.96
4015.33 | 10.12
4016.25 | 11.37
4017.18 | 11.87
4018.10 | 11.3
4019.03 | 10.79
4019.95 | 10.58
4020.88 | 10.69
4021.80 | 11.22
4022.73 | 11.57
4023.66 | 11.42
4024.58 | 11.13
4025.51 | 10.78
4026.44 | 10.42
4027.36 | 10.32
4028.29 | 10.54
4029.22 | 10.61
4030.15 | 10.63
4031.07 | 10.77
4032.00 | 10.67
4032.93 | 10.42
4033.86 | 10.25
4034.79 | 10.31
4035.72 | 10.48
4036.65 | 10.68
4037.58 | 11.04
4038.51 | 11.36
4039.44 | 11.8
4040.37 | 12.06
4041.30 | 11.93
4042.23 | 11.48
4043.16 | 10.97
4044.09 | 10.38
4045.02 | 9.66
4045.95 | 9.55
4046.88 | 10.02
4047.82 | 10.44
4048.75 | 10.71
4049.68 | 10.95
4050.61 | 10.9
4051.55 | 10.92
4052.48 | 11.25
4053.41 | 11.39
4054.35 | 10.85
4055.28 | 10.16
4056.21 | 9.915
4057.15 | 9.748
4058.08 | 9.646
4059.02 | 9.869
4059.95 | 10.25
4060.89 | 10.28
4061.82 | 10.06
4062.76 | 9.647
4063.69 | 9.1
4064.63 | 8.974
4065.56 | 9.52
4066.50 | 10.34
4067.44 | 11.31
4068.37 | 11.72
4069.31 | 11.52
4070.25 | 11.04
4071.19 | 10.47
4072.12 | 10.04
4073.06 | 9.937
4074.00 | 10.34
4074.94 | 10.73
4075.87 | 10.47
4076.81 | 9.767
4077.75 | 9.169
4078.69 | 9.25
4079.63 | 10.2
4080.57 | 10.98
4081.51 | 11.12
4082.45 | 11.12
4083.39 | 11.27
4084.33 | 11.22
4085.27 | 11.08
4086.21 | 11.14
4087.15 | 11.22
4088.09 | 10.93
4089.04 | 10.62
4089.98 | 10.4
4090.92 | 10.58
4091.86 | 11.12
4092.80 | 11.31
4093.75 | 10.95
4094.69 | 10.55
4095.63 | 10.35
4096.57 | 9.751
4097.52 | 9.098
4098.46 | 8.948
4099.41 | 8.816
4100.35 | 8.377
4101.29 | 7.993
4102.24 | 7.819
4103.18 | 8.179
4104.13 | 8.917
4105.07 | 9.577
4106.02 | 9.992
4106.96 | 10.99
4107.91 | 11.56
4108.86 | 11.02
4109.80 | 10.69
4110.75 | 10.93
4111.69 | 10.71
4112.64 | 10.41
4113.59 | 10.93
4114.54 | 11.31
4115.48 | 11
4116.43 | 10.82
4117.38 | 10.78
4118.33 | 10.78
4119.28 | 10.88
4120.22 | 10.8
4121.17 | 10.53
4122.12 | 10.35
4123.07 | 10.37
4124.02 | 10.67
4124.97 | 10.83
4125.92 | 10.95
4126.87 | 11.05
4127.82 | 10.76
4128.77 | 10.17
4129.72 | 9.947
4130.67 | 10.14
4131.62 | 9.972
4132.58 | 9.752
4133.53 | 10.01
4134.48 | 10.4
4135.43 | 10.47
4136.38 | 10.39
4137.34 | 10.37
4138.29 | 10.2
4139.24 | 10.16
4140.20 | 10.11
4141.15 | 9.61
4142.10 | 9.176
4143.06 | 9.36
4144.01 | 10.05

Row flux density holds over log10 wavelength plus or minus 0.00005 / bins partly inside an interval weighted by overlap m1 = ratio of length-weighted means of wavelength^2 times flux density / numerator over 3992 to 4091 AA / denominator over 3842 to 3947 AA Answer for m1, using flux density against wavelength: 1.9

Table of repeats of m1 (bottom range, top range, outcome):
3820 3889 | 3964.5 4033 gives 1.96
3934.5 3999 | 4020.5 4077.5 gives 1.57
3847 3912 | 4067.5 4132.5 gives 1.84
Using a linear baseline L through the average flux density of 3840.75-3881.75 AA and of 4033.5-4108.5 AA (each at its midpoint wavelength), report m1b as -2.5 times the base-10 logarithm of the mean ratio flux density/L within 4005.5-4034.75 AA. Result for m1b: -0.176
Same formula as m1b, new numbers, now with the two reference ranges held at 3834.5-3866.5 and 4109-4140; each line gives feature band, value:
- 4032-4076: -0.15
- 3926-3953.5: 0.27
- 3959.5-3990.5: 0.15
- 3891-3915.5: -0.22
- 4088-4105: 0.03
